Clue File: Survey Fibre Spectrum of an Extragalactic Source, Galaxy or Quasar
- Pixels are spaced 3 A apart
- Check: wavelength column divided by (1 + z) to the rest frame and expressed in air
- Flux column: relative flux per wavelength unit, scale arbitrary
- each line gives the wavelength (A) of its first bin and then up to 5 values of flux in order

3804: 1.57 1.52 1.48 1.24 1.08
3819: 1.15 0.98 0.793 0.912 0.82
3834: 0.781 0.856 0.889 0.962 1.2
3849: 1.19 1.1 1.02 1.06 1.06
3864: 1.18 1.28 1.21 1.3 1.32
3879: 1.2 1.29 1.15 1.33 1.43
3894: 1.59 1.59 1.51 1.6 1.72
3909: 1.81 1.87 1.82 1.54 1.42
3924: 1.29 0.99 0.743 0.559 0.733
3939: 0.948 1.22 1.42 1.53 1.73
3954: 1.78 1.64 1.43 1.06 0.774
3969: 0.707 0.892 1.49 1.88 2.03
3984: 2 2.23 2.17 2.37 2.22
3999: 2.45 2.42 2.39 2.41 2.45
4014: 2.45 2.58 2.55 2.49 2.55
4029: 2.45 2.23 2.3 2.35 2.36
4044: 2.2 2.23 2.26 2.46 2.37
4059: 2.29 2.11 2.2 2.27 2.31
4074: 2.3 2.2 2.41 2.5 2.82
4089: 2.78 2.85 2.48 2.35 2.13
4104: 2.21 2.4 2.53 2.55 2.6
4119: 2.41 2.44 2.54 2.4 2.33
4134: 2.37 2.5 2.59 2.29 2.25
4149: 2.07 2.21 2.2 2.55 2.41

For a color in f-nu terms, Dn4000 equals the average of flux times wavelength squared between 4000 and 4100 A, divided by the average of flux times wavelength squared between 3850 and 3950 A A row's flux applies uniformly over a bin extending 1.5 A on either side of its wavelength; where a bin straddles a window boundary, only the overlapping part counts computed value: 1.99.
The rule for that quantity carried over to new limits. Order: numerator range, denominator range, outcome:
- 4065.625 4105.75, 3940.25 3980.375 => 1.90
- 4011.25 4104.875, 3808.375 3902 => 2.27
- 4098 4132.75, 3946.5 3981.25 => 1.87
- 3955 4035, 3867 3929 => 1.47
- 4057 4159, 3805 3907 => 2.26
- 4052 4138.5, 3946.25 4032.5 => 1.29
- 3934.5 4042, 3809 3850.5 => 2.04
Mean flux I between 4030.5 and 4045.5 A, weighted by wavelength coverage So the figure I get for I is 2.29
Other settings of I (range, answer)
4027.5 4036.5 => 2.33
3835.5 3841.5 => 0.872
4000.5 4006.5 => 2.4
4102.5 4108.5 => 2.3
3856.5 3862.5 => 1.06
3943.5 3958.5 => 1.62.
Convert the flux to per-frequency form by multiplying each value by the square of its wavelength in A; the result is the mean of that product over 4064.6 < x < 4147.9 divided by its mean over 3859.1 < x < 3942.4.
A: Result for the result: 2.06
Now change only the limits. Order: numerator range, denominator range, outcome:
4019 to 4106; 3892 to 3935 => 1.80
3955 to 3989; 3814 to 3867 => 1.57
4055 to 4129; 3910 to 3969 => 2.04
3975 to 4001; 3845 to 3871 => 2.00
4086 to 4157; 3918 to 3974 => 2.25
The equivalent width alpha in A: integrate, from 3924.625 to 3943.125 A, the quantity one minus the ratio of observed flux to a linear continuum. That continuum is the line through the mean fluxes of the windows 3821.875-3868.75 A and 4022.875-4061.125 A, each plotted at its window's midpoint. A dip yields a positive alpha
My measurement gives 8.4 A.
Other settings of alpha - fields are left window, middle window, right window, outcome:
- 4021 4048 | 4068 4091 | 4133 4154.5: -1.3 A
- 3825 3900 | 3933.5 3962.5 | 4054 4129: 5.2 A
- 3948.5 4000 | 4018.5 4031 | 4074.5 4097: -2.5 A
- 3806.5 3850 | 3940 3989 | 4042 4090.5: 8.5 A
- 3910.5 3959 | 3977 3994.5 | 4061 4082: -4.6 A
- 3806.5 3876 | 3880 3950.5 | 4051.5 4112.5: 5.6 A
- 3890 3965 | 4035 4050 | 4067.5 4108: -1.0 A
